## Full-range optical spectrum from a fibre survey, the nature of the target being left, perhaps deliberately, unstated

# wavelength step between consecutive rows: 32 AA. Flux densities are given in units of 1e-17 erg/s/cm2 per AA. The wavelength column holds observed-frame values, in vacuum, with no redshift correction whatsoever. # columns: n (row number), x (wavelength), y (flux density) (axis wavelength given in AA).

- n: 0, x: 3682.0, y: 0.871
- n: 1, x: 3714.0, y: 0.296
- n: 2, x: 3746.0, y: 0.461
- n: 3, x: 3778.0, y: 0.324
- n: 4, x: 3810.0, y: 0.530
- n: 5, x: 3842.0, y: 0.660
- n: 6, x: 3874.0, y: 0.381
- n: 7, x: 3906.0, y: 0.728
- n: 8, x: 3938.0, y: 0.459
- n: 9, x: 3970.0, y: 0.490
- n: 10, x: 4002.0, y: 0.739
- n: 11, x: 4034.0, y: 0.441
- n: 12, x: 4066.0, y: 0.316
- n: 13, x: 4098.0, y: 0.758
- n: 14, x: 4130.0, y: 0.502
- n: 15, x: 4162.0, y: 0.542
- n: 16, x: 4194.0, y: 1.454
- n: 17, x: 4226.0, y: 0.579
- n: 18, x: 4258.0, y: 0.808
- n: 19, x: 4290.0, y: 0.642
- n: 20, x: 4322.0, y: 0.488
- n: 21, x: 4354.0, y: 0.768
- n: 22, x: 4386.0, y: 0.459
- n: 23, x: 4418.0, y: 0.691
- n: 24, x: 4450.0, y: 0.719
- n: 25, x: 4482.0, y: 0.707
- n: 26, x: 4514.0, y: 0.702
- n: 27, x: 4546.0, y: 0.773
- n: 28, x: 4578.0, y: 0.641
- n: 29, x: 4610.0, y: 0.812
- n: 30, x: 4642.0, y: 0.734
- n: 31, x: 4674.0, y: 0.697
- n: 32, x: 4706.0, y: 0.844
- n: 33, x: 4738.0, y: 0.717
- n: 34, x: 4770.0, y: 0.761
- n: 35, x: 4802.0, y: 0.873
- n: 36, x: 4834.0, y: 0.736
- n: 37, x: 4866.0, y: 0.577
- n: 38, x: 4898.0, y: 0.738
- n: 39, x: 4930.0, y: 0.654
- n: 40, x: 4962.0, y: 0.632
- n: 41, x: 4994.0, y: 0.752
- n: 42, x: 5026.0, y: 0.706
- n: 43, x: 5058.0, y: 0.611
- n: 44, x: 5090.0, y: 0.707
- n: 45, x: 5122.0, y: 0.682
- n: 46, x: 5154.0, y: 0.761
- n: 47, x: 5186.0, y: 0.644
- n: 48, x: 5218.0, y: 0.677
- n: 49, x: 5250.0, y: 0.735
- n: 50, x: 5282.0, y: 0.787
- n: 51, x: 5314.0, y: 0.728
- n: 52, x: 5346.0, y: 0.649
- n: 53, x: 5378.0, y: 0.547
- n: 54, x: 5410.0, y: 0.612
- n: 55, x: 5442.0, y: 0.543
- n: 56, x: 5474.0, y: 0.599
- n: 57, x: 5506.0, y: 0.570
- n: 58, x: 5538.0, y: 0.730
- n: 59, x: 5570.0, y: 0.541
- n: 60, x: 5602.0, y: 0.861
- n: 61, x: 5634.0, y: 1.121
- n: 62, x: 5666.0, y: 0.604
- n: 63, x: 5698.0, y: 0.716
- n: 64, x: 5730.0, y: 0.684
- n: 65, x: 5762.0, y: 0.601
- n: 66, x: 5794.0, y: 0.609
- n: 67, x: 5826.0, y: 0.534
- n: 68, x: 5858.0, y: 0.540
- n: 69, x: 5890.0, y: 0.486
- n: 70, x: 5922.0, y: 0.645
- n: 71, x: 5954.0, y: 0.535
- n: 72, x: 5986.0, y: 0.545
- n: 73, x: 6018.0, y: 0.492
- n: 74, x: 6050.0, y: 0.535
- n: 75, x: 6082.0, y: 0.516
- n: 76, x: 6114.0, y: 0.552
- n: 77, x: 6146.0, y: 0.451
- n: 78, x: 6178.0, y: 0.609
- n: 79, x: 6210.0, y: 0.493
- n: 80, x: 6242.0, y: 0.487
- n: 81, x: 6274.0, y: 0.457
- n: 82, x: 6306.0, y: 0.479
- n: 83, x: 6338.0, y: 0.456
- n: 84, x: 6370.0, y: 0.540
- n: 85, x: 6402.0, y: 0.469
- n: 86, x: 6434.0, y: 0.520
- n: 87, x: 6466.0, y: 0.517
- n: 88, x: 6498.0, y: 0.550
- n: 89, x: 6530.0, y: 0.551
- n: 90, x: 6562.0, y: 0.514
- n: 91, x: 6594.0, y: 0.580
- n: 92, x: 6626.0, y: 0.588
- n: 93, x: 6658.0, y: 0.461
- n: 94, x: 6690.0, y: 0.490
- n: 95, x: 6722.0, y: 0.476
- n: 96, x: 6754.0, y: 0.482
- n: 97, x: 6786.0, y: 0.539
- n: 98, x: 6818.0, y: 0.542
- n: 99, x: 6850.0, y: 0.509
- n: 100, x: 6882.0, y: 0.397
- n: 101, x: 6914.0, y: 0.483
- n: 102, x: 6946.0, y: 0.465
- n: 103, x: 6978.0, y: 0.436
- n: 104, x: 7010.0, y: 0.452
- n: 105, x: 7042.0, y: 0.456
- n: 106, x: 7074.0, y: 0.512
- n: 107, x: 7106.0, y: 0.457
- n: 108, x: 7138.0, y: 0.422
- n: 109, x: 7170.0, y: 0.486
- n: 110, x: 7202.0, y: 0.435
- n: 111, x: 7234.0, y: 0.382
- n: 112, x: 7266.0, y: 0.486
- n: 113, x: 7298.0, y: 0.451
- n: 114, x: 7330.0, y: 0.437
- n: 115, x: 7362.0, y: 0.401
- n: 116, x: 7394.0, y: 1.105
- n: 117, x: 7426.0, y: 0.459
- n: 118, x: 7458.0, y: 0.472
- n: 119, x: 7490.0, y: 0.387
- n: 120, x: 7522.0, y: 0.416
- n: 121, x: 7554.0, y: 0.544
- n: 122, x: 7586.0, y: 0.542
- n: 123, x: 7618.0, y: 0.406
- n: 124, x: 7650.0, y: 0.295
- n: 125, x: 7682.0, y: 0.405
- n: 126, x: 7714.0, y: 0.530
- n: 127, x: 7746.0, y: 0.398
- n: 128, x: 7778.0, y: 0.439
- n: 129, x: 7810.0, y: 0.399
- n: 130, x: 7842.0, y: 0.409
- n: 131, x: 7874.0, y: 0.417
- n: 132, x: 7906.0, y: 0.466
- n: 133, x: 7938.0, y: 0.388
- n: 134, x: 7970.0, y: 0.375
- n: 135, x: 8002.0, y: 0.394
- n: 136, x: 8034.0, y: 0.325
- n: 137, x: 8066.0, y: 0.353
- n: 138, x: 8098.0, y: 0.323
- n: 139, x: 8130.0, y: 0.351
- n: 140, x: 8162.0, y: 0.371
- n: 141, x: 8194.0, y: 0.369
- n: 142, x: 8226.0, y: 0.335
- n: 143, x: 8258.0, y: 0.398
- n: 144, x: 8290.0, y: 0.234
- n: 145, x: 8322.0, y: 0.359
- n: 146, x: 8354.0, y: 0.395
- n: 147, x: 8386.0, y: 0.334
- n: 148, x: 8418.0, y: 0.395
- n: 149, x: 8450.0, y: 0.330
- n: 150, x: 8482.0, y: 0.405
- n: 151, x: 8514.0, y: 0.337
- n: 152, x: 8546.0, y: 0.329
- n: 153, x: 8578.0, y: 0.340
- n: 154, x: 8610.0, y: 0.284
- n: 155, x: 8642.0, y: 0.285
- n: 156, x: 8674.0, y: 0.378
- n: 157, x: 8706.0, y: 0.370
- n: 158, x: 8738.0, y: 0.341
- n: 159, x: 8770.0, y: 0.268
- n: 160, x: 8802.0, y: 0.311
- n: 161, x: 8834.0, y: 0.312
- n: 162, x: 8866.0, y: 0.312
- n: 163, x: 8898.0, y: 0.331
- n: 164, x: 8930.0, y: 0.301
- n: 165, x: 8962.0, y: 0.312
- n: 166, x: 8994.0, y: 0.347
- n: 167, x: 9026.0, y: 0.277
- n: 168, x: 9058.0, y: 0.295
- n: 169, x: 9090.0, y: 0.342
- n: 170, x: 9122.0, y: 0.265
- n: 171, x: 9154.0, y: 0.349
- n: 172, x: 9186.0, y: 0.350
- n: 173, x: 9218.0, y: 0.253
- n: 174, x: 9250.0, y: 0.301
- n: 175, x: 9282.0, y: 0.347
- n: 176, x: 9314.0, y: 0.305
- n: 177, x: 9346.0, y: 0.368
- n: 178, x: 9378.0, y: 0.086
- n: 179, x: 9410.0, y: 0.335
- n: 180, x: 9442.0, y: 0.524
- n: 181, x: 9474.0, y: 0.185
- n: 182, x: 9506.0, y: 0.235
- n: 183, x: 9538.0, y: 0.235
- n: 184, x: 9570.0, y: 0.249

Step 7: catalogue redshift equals 0.13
